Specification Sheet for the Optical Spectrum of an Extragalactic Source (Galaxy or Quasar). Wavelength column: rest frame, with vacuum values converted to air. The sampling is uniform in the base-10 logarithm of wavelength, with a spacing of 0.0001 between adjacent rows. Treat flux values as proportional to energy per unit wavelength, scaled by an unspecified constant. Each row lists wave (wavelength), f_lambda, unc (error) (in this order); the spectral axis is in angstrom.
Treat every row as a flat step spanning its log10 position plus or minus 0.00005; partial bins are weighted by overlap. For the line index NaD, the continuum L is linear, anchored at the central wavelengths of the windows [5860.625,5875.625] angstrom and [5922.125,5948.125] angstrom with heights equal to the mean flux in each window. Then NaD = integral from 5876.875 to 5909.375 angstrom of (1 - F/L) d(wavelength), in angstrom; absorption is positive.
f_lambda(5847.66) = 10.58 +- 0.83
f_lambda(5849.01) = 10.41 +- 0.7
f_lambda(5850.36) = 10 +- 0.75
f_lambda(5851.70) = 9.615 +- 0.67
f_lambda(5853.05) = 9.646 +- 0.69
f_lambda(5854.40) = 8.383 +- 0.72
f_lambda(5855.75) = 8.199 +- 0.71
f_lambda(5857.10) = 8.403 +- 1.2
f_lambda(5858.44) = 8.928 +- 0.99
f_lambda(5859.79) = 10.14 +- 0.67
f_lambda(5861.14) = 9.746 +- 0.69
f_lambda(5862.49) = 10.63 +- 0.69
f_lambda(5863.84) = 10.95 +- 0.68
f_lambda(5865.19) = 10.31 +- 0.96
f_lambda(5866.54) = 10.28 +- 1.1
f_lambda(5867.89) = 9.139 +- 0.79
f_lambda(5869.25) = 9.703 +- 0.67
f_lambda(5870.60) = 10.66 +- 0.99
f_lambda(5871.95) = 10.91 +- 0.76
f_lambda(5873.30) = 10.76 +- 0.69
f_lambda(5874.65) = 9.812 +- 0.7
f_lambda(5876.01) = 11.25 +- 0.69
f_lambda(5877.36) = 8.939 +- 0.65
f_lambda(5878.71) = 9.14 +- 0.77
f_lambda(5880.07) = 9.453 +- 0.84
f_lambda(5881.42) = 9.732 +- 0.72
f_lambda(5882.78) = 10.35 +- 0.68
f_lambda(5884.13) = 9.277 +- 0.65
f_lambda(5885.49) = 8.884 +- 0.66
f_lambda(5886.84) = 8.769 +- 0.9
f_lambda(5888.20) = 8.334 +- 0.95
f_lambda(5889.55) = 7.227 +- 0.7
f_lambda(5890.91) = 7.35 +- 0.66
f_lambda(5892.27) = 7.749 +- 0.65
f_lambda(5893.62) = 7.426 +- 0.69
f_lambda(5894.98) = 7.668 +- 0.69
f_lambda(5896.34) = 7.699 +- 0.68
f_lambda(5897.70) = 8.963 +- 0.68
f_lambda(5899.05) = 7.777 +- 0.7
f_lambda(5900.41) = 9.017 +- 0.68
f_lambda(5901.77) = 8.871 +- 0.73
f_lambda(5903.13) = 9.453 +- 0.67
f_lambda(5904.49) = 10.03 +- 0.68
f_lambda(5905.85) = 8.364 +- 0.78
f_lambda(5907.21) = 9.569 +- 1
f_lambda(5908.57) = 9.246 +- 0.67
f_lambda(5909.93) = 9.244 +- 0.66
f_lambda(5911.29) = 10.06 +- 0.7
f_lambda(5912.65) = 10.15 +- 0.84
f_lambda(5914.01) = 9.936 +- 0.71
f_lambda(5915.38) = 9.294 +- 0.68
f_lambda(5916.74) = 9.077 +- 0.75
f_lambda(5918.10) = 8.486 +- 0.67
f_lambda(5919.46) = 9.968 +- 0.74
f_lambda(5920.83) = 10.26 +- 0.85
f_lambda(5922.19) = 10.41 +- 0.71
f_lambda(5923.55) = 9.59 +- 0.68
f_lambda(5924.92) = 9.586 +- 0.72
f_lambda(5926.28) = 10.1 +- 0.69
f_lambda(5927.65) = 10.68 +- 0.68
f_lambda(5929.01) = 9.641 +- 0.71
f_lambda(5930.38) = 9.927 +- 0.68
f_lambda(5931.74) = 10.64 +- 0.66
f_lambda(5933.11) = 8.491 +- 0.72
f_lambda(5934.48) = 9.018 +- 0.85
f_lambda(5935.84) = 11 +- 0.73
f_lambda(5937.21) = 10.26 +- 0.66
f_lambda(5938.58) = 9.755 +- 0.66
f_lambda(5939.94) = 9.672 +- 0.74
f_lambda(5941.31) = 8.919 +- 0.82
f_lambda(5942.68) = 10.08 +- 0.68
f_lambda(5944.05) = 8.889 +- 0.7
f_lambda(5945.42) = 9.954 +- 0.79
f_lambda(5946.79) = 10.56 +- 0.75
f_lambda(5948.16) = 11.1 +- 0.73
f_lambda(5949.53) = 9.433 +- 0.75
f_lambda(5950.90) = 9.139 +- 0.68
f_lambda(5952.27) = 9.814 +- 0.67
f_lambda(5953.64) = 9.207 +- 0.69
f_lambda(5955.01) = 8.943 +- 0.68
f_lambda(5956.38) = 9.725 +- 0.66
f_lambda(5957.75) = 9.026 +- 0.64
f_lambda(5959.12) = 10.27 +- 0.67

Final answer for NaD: 4.5 angstrom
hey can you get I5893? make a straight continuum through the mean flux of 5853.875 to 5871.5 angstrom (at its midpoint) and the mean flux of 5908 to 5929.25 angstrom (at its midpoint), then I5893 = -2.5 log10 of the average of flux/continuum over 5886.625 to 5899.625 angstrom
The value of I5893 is 0.23 mag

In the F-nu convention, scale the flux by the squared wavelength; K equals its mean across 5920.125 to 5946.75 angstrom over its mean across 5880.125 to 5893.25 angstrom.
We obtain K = 1.16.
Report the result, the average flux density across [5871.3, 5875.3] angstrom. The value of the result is 10.5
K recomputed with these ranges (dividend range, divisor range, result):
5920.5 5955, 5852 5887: 1.03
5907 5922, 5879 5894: 1.12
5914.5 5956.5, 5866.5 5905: 1.09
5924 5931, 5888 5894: 1.33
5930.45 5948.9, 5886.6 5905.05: 1.21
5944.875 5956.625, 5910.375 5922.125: 1.02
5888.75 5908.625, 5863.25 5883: 0.84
